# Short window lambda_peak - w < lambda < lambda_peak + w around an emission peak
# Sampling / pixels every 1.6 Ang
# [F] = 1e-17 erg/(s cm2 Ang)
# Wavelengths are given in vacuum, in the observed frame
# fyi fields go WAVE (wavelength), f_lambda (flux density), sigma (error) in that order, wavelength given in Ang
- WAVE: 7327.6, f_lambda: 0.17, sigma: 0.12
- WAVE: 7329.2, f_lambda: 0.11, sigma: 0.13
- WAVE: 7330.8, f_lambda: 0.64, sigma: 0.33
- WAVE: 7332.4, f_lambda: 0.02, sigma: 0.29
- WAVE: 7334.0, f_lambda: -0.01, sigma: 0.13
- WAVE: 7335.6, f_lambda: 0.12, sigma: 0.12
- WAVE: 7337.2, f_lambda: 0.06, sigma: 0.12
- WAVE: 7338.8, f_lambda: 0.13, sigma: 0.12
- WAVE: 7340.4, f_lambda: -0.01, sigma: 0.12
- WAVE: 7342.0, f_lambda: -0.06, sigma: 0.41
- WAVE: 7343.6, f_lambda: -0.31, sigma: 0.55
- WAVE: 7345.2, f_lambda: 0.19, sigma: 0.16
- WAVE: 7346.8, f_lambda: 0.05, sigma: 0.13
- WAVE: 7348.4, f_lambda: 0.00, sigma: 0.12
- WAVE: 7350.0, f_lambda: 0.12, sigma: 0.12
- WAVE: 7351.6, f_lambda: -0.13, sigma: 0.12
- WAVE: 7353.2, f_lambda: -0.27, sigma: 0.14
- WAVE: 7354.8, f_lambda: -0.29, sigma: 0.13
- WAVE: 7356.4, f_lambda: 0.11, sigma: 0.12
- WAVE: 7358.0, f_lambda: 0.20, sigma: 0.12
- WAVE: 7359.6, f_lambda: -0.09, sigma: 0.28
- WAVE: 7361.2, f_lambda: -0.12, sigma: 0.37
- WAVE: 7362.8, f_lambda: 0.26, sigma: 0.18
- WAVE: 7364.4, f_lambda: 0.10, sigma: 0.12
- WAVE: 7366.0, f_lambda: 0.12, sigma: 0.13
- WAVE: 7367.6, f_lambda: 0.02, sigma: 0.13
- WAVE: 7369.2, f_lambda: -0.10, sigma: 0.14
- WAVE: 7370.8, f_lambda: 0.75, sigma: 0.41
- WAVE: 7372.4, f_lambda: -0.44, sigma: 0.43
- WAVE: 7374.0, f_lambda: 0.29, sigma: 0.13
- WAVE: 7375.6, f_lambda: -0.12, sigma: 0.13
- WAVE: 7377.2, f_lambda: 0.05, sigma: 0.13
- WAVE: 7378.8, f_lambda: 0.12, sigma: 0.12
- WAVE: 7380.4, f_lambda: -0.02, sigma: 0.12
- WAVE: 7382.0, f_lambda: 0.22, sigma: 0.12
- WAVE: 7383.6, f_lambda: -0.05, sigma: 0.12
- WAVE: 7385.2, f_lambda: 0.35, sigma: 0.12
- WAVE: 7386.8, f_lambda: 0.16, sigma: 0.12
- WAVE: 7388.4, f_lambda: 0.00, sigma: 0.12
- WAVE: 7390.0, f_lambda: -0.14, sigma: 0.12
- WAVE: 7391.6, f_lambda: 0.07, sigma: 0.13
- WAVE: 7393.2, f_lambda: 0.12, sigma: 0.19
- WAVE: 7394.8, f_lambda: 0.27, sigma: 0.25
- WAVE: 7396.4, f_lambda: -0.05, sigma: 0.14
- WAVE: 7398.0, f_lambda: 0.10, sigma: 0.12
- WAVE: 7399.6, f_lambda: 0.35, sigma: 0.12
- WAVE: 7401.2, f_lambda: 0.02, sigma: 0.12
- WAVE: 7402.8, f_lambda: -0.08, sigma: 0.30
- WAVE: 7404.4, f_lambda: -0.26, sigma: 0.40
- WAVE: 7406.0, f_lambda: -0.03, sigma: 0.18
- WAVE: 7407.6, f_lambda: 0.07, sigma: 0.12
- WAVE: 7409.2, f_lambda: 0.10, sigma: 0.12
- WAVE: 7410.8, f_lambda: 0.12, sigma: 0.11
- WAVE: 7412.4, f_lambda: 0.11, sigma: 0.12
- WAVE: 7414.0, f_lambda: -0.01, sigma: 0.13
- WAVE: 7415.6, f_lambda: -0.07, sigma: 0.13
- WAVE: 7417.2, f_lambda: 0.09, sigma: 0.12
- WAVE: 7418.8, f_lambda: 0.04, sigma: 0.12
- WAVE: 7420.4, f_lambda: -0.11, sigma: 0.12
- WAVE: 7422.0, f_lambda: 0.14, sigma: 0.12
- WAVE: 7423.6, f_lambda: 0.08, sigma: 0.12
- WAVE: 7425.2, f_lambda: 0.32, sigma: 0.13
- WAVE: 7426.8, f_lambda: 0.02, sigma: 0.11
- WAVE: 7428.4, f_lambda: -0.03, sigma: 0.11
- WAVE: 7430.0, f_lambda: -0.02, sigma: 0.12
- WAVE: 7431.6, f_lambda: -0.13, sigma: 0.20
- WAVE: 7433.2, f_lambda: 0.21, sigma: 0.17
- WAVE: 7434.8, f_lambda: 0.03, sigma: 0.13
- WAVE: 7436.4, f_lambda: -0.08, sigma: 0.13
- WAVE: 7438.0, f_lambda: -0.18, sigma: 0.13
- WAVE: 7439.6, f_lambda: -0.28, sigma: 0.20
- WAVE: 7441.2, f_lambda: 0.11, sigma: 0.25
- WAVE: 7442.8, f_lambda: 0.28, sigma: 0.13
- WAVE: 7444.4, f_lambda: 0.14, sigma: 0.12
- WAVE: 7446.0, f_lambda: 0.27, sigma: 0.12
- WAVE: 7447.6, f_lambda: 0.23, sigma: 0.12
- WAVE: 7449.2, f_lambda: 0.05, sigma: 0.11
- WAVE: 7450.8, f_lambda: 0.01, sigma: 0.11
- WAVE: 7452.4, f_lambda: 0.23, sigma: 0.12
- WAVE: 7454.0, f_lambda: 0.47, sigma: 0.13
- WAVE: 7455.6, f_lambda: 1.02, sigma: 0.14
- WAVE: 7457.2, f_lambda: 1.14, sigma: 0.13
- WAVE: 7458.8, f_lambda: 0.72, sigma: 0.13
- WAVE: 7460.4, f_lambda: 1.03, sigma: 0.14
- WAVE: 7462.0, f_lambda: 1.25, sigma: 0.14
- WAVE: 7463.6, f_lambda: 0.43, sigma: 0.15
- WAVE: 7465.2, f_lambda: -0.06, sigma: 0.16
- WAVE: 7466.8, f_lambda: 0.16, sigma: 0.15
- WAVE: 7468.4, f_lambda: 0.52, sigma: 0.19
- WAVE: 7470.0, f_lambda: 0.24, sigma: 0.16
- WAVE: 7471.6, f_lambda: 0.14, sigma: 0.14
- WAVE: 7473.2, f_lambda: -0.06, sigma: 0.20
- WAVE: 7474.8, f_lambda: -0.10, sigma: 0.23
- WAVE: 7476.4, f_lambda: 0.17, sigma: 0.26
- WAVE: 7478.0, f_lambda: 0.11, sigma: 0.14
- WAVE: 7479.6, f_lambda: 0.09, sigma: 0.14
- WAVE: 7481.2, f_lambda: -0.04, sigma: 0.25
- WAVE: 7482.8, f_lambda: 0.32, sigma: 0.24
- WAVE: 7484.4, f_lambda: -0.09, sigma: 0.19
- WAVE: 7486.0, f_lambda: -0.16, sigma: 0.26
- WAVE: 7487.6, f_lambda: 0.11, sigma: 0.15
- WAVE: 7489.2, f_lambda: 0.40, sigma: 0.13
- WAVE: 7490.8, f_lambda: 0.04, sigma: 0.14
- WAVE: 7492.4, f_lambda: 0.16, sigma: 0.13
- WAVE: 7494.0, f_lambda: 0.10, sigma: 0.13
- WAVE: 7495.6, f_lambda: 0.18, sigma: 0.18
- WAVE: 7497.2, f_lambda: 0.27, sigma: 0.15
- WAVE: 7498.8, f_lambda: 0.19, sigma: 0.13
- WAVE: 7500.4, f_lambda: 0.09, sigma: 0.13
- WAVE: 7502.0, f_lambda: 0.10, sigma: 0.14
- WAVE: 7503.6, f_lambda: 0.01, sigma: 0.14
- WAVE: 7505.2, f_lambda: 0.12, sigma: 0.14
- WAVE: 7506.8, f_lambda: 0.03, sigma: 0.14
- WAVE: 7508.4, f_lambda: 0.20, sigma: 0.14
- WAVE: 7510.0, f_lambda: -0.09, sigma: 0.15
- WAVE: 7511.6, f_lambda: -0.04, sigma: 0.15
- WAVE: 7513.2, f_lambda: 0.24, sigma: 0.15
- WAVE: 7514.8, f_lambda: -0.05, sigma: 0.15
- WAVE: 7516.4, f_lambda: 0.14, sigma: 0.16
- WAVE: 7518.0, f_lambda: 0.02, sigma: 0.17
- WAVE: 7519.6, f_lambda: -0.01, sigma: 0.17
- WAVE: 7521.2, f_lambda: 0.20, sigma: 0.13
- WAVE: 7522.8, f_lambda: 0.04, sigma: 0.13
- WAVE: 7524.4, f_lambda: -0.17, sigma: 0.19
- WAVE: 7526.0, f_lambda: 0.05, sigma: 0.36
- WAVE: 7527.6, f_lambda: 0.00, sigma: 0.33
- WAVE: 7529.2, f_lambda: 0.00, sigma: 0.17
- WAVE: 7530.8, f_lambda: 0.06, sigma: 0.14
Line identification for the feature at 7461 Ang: [O II] 3727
